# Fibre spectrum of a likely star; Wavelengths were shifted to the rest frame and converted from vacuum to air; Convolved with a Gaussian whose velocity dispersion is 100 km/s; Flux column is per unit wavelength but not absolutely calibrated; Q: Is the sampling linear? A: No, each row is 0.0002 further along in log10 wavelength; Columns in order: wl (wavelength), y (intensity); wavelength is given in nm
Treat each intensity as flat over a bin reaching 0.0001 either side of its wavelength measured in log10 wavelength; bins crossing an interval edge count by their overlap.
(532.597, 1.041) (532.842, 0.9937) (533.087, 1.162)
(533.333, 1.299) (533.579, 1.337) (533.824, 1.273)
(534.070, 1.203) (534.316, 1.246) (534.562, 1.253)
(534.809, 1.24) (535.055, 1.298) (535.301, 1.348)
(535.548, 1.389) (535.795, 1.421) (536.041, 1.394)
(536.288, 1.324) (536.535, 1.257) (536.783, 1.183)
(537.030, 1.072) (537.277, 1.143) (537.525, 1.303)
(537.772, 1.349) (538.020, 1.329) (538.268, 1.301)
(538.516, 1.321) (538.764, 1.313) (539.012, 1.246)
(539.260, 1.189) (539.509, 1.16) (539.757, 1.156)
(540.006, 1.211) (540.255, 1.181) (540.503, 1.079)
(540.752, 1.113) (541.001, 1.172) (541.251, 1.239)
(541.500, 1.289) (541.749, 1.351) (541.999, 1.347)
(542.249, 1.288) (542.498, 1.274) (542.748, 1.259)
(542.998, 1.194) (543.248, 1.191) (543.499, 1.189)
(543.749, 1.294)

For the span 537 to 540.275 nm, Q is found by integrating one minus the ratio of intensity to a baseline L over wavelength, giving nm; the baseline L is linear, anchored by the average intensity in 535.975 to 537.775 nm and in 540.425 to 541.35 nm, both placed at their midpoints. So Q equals -0.104 nm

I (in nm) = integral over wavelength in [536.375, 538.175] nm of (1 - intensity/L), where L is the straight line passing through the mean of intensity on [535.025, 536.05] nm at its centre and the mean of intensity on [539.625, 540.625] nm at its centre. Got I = 0.08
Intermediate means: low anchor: 1.37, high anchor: 1.16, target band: 1.24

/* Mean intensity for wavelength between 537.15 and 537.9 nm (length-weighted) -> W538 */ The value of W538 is 1.26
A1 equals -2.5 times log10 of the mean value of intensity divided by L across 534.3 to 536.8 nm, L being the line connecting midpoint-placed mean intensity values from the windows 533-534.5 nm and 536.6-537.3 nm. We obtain -0.11 mag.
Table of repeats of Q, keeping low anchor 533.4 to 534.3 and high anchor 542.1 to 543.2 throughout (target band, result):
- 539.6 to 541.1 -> 0.13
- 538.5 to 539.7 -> 0.02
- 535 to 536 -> -0.08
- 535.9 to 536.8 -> -0.03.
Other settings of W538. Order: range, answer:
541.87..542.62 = 1.3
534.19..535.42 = 1.28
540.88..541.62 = 1.23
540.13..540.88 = 1.13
